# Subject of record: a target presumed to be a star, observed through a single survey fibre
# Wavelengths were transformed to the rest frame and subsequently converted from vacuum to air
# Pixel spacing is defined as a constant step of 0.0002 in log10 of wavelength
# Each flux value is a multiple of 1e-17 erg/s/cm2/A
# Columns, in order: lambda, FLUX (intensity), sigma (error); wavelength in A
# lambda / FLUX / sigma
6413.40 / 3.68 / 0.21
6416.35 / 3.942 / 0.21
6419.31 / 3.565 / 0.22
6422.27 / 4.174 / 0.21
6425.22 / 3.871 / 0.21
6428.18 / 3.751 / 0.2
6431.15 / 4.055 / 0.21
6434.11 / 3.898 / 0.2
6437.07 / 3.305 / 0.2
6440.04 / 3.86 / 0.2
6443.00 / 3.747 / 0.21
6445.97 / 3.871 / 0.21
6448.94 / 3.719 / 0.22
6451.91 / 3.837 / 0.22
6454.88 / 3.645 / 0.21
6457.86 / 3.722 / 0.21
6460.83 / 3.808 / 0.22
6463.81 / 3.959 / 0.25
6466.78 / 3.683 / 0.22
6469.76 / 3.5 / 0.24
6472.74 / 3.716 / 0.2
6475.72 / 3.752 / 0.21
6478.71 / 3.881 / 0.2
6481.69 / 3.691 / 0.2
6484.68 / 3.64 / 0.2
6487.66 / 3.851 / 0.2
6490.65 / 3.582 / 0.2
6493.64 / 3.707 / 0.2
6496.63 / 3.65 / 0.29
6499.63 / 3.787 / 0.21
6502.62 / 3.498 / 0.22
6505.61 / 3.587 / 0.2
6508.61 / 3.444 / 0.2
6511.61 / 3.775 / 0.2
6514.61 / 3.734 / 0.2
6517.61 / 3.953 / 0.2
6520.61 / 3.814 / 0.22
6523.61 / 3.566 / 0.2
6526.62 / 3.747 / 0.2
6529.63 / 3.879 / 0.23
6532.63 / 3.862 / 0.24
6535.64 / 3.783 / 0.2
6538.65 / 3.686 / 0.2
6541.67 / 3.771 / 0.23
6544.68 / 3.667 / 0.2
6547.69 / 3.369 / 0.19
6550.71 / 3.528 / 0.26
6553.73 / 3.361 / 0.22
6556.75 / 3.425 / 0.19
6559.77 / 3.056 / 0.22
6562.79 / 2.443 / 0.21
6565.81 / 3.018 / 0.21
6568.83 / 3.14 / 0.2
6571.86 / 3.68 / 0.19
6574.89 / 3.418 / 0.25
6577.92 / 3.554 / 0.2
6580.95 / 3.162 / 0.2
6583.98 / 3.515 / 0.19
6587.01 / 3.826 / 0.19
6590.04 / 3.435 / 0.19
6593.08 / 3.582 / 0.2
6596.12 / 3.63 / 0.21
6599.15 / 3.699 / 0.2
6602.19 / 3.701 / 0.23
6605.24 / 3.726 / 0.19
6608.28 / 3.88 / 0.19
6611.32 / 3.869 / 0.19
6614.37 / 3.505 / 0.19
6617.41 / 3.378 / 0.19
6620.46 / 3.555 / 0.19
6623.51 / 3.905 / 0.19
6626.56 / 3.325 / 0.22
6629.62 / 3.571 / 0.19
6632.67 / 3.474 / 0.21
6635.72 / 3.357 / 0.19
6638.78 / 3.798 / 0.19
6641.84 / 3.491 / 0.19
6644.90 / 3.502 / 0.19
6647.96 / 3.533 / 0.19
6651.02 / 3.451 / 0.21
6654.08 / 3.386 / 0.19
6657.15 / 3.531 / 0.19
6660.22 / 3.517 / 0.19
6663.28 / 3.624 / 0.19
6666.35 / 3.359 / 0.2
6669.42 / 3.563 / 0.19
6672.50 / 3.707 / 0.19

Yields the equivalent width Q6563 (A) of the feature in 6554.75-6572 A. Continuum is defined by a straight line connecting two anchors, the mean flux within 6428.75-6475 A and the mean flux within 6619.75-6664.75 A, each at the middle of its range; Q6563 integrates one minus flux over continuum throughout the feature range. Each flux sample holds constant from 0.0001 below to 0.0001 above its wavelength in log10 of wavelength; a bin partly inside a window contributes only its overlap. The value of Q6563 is 2.55 A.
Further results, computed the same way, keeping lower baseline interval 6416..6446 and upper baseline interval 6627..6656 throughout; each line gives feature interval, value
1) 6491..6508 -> 0.4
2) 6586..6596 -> -0.1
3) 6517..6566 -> 1.6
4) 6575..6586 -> 0.5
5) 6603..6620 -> -0.6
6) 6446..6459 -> 0.1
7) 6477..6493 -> 0.0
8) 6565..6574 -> 0.7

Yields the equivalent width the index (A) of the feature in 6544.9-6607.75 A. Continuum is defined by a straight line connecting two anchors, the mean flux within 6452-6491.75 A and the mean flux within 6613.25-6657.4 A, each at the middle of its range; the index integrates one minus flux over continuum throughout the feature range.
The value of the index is 2.9 A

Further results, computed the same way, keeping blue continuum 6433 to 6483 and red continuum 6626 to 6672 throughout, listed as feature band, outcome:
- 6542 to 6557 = 0.5 A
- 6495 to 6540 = -0.6 A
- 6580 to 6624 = -0.7 A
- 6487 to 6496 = 0.0 A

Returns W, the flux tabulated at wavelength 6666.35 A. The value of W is 3.359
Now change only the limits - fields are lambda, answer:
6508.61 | 3.444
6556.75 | 3.425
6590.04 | 3.435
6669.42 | 3.563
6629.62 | 3.571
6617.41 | 3.378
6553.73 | 3.361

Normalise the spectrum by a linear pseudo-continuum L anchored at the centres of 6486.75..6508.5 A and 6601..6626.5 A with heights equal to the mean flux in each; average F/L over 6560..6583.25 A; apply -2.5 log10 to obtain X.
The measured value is 0.14 mag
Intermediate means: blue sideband 3.65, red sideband 3.67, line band 3.21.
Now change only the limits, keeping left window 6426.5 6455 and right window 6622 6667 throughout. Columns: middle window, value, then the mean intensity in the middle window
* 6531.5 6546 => -0.03 mag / 3.75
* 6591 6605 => -0.02 mag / 3.65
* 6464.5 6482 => 0.01 mag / 3.72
